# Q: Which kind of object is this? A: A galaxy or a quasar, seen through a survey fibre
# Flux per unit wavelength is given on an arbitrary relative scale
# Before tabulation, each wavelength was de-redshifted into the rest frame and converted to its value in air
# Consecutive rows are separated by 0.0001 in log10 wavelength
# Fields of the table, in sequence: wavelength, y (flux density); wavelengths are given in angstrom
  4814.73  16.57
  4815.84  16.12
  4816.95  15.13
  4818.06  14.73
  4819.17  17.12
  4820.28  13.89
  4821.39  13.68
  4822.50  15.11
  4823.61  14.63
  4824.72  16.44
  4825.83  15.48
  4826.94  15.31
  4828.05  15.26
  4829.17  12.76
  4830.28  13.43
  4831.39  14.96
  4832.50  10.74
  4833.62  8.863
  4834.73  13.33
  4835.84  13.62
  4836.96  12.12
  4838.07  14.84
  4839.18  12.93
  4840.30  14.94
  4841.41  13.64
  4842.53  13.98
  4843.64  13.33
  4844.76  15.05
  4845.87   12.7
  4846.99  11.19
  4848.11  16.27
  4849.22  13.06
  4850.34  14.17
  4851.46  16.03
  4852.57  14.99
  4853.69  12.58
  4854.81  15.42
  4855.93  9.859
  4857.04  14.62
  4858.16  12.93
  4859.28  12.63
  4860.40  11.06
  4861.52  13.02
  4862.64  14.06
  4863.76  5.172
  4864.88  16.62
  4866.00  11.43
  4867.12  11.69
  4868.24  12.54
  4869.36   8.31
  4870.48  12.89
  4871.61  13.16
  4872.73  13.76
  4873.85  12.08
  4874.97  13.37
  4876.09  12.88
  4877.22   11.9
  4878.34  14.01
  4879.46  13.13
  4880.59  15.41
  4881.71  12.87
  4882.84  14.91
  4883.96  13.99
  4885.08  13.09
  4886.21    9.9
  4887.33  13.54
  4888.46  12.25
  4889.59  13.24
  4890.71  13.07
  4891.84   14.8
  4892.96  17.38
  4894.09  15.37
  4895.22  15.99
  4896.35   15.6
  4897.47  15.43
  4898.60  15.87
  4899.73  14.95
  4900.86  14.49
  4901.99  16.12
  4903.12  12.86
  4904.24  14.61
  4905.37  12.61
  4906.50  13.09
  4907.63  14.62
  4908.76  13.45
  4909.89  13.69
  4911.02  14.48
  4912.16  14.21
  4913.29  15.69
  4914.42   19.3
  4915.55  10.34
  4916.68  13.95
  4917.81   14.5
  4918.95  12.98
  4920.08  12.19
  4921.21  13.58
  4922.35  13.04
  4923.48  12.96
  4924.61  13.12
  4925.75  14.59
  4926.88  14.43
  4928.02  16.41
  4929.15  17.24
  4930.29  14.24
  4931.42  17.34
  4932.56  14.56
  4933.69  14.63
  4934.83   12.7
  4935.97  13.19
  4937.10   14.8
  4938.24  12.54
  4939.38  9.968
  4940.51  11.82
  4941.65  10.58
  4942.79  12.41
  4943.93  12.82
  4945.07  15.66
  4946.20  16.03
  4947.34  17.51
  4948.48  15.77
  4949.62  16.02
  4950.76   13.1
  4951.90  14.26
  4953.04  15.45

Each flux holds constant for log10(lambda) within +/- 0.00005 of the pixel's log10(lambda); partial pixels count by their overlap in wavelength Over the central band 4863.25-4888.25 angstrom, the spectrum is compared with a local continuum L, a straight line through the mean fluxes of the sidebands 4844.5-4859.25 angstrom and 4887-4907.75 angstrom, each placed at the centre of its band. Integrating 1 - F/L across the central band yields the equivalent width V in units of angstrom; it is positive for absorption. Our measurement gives 2.7 angstrom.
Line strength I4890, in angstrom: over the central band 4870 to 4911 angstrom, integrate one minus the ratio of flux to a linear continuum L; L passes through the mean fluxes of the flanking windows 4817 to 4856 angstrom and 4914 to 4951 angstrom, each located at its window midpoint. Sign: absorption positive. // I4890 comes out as 0.3 angstrom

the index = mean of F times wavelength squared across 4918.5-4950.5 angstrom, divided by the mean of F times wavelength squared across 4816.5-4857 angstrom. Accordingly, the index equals 1.05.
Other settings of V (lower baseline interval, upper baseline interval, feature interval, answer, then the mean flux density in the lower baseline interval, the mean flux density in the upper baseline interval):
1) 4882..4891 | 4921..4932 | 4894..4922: -0.9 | 13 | 14.7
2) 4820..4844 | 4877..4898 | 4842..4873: 2.1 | 13.8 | 14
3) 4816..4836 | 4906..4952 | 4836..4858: 0.6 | 14.2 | 14.1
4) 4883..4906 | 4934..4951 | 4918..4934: -0.6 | 14.3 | 13.7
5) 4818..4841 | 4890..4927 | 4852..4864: 1.3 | 14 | 14.3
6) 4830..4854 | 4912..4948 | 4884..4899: -0.5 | 13.5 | 14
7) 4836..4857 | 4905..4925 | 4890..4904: -1.4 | 13.7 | 13.8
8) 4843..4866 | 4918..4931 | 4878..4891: 0.3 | 13.2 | 14.1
